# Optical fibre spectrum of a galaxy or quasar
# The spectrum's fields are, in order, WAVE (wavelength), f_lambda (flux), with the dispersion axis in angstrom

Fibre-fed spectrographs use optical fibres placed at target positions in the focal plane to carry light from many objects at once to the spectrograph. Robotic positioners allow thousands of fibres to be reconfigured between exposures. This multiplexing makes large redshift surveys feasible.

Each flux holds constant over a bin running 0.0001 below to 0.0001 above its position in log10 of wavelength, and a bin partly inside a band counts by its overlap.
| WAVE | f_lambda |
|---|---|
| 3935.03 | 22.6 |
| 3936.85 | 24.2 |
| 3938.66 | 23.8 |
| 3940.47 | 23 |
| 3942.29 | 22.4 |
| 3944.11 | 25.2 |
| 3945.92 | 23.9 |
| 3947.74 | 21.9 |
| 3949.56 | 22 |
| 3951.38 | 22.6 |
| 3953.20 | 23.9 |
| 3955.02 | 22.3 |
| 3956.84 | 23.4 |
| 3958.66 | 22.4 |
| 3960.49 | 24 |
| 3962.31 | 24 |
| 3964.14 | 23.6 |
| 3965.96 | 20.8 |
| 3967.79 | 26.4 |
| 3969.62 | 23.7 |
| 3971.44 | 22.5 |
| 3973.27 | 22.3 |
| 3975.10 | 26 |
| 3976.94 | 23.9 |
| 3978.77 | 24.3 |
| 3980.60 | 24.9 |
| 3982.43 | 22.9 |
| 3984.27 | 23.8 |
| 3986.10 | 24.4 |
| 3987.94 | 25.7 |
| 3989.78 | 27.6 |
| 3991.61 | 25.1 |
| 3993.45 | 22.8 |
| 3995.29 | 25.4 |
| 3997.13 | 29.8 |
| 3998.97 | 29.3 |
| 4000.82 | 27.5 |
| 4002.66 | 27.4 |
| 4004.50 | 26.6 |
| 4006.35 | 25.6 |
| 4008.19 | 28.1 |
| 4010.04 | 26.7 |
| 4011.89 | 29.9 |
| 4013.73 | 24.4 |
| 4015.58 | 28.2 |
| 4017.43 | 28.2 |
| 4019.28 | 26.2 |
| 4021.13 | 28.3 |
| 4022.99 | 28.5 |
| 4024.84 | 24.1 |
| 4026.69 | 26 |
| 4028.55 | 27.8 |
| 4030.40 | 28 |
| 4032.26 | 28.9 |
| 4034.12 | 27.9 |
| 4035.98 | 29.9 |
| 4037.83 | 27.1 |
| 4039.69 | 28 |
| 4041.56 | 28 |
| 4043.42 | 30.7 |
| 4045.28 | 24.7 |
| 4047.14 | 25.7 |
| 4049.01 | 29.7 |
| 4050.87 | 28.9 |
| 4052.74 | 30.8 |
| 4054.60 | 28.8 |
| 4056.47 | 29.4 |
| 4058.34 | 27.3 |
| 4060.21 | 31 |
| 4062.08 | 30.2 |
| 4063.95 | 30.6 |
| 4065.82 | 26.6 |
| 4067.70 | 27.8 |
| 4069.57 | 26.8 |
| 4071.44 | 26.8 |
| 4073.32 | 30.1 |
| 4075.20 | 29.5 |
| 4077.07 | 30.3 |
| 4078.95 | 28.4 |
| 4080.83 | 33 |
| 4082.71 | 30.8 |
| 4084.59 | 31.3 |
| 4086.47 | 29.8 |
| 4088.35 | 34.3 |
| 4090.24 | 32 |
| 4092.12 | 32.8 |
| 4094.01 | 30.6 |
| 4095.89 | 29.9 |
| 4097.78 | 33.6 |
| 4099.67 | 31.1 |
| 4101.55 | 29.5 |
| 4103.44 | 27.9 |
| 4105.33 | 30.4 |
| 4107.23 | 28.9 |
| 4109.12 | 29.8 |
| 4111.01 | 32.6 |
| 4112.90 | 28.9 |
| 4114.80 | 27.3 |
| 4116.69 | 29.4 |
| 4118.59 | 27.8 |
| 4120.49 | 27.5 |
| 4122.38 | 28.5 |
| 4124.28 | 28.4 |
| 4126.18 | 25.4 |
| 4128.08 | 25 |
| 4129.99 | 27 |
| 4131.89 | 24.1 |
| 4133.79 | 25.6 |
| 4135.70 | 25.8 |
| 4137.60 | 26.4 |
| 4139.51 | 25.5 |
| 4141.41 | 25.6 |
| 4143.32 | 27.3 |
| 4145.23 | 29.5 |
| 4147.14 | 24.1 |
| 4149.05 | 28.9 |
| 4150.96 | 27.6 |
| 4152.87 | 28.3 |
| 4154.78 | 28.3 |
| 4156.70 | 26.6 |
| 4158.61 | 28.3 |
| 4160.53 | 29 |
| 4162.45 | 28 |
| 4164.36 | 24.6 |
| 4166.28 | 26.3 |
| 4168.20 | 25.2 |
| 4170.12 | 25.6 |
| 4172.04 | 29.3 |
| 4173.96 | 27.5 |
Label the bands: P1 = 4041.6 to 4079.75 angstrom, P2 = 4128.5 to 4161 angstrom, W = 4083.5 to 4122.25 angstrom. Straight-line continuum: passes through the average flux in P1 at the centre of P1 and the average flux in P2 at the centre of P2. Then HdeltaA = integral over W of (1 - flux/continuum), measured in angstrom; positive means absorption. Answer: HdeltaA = -3.4 angstrom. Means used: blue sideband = 28.7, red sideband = 26.9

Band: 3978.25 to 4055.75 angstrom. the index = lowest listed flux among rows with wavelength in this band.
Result 22.8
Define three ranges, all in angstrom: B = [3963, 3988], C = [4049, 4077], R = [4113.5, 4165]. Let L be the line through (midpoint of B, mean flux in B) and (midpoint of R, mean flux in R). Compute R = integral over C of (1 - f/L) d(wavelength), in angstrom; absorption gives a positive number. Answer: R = -3.7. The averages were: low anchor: 23.9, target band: 29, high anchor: 27.1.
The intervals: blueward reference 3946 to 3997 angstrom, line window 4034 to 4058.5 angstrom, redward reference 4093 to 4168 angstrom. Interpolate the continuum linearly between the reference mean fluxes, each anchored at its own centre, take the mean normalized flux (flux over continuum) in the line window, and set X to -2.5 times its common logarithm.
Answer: -0.11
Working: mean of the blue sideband 23.9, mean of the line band 28.4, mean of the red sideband 27.9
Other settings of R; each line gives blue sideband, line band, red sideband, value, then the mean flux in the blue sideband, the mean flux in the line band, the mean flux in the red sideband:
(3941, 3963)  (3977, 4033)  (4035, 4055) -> -0.8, 23.2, 26.5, 28.4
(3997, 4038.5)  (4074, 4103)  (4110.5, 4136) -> -3.9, 27.5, 31.1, 27.3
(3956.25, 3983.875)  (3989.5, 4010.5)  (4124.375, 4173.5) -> -2.3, 23.7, 26.8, 26.7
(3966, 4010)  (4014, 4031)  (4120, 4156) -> -0.9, 25.4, 27.1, 26.8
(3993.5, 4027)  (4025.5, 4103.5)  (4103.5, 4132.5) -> -4.8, 27.1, 29.3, 28.1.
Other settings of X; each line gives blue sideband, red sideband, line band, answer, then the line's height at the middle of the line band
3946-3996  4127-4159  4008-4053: -0.12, 24.8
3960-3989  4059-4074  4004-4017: -0.05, 25.8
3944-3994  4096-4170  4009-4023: -0.11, 24.9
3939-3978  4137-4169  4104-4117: -0.13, 26.2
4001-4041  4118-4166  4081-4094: -0.17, 27.1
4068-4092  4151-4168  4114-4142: 0.07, 28.5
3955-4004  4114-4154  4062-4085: -0.13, 26.1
